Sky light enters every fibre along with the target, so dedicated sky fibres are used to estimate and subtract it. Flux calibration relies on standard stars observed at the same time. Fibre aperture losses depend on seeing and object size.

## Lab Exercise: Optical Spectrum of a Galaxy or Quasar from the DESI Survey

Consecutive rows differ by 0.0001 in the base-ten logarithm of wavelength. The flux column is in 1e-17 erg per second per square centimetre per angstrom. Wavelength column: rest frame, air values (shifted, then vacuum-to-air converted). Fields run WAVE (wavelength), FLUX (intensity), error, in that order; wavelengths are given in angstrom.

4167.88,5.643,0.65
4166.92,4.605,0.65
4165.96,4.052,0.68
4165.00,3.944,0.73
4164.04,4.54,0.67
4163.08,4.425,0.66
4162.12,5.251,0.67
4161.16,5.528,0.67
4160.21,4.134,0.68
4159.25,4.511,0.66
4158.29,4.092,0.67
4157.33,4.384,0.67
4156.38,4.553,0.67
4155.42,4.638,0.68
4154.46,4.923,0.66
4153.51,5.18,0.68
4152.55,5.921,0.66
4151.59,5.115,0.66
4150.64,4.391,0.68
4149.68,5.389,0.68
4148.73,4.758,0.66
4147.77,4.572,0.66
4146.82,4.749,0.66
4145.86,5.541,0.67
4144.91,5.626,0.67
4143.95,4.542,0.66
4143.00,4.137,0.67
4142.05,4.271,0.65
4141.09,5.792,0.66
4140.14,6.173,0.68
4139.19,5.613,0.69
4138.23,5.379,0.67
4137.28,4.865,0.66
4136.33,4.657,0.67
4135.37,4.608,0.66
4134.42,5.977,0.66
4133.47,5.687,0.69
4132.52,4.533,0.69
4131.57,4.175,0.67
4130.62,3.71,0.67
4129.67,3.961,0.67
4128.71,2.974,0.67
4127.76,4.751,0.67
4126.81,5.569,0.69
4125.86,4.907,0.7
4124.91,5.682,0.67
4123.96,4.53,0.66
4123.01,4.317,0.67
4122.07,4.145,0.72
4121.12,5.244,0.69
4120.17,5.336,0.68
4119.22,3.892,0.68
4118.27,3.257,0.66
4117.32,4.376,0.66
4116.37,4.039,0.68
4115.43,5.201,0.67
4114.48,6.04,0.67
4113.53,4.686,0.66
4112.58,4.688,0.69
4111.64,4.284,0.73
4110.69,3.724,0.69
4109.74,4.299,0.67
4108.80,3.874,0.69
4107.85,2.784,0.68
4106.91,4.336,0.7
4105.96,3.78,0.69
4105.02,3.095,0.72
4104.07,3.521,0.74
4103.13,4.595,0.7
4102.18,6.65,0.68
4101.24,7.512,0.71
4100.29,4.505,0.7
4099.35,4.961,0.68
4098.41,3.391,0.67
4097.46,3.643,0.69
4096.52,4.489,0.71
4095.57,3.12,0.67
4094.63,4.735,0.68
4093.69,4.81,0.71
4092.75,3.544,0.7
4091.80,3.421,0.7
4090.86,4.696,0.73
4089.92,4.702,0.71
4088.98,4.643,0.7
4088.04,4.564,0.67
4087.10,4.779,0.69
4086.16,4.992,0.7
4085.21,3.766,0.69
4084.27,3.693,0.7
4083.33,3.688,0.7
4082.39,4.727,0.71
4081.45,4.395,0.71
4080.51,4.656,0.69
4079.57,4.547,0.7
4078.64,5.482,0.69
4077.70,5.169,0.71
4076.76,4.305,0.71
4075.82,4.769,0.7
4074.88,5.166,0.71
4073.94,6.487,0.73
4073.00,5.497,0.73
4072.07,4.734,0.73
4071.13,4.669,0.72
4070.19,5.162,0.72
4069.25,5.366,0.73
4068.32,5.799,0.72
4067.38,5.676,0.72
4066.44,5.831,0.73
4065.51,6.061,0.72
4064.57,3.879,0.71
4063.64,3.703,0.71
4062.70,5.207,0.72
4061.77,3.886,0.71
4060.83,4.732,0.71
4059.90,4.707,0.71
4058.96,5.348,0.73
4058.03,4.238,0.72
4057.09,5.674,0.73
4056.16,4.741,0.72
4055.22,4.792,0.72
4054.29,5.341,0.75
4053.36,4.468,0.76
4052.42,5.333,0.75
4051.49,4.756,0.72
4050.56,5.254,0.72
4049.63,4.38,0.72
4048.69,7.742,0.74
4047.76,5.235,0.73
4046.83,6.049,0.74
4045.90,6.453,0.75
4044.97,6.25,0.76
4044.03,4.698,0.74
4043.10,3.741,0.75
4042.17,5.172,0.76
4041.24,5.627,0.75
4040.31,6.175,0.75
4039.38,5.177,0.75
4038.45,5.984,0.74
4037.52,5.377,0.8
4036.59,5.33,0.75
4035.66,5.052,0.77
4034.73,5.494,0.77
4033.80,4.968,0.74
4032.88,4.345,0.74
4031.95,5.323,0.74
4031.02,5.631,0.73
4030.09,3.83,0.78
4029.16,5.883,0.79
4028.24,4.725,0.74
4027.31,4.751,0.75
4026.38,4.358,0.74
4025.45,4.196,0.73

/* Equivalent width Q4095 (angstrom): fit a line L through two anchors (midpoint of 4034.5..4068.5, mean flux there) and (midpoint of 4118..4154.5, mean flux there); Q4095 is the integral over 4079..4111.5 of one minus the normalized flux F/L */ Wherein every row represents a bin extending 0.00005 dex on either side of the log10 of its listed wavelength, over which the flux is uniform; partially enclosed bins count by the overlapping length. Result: 4.6 angstrom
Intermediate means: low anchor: 5.22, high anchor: 4.85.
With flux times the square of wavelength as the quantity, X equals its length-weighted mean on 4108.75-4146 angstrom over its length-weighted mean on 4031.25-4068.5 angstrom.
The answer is 0.95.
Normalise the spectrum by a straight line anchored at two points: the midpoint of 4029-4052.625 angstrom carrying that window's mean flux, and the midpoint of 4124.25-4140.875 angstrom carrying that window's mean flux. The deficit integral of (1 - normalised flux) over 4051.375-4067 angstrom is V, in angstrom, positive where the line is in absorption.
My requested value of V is 1.2 angstrom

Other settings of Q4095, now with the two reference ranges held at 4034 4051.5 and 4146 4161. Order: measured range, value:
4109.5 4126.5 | 1.37 angstrom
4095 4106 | 1.40 angstrom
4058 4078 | 1.08 angstrom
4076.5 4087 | 1.47 angstrom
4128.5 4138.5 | 0.59 angstrom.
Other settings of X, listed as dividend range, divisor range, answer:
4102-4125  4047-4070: 0.88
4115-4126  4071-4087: 0.98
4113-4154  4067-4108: 1.07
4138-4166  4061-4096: 1.07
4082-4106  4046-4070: 0.87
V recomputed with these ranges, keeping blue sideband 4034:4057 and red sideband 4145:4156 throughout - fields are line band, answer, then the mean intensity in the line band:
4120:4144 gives 1.2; 4.83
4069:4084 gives 1.0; 4.9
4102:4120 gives 3.2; 4.25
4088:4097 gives 1.7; 4.26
